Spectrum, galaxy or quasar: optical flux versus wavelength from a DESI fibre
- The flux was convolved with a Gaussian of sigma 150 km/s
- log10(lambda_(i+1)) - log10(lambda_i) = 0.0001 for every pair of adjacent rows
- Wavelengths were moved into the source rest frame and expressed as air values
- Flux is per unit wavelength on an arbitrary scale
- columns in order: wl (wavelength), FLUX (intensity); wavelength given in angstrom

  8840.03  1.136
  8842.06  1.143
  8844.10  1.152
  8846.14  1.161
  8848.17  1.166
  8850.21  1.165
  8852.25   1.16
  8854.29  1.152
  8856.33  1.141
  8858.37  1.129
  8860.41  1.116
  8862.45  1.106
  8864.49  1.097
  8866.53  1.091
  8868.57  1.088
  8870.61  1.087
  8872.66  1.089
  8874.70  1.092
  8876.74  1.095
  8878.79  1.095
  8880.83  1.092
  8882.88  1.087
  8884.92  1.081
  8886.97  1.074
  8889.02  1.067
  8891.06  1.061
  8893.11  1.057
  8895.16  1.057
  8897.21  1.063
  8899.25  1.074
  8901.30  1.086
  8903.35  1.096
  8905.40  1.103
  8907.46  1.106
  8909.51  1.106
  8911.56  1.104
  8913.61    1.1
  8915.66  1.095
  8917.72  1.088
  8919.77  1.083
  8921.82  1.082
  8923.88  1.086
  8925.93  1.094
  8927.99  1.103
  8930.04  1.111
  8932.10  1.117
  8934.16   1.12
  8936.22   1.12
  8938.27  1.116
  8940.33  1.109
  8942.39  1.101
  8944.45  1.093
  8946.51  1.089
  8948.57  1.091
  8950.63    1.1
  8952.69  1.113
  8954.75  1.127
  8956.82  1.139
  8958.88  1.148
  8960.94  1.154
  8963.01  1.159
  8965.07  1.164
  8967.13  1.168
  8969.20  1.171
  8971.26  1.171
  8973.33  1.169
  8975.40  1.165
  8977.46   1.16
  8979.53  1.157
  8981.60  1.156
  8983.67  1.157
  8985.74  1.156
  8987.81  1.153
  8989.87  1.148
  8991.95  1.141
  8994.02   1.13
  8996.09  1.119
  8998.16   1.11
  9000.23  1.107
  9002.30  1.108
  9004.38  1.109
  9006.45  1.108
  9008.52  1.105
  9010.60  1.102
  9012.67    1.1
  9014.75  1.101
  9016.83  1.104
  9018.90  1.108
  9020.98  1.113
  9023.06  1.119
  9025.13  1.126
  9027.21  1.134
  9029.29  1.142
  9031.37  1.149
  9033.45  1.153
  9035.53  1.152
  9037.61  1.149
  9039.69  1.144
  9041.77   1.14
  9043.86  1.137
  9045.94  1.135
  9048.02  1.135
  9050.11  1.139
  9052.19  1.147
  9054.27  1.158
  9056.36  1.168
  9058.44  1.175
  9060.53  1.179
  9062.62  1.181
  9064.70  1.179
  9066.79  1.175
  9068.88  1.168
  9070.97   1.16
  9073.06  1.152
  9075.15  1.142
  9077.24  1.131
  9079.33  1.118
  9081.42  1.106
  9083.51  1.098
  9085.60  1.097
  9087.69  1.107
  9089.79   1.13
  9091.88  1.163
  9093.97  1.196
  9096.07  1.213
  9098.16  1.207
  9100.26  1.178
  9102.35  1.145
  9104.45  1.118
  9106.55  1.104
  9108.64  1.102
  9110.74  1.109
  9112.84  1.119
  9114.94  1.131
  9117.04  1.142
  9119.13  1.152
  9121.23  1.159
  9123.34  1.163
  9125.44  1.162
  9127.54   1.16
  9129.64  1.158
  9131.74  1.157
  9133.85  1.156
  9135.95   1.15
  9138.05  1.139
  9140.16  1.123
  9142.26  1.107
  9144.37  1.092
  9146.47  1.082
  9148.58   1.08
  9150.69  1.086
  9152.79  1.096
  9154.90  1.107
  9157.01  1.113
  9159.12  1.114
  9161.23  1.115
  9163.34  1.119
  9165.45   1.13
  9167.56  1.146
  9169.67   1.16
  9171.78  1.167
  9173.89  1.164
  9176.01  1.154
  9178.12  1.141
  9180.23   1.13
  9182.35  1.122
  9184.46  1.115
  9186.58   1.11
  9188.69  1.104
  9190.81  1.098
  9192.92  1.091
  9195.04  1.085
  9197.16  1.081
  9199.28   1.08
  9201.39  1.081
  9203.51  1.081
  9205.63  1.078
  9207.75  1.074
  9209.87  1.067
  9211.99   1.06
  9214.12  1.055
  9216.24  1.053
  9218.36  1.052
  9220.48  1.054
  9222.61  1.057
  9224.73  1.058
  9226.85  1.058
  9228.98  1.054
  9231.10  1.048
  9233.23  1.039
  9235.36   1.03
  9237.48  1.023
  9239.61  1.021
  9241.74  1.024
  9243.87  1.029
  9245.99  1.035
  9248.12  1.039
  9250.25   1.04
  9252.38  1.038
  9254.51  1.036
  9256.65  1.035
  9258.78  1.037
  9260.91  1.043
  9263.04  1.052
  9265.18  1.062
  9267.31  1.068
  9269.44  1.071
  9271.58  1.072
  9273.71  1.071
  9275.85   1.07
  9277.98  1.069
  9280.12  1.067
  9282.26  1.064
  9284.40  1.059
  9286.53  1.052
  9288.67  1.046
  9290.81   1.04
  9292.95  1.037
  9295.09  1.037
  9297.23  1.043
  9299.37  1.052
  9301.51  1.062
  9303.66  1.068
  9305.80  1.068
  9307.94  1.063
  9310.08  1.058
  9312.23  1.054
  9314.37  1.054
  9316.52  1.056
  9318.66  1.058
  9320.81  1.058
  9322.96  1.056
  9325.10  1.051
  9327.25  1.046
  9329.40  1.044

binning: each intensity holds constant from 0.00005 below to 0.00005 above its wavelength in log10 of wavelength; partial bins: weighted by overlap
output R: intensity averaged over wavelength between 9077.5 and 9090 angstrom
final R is 1.11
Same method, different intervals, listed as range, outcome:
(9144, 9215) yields 1.11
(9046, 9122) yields 1.15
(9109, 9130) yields 1.14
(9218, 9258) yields 1.04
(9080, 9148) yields 1.14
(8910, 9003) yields 1.13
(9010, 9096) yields 1.14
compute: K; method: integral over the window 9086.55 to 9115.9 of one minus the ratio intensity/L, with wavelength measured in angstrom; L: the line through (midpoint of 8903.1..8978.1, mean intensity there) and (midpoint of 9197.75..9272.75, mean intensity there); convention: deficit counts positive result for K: -1.7 angstrom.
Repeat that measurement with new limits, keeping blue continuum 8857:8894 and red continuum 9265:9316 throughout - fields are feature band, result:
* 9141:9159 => -0.5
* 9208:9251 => 0.7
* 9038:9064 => -1.9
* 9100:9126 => -1.5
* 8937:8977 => -1.9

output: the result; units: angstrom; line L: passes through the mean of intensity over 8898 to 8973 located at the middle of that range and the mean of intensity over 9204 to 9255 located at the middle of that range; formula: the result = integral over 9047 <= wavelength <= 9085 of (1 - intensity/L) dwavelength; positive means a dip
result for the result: -2.3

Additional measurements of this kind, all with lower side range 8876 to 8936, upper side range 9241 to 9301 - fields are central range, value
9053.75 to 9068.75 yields -1.4 angstrom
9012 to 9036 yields -1.1 angstrom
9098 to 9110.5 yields -0.8 angstrom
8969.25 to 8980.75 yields -0.9 angstrom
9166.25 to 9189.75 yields -1.7 angstrom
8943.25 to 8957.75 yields -0.3 angstrom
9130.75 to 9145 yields -0.9 angstrom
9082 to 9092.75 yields -0.5 angstrom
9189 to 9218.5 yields -0.5 angstrom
